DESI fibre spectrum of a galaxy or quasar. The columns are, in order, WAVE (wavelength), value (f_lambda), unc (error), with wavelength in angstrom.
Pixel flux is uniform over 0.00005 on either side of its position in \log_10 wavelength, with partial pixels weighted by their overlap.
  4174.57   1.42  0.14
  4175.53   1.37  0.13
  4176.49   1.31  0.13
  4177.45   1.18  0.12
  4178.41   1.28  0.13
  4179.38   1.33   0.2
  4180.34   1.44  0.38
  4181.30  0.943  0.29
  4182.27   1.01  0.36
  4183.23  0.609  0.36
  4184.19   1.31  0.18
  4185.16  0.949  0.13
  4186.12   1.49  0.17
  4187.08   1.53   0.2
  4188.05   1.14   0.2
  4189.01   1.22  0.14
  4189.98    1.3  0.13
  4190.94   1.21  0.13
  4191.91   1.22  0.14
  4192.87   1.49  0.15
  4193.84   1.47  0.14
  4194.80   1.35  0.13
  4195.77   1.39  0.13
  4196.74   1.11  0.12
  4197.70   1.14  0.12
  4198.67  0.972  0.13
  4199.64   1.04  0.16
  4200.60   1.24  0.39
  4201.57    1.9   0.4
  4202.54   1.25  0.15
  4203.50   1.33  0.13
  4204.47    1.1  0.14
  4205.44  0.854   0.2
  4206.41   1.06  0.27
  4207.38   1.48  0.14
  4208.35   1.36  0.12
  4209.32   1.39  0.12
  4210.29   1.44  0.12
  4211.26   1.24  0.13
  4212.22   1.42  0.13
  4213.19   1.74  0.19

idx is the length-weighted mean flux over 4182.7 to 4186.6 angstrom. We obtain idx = 1.09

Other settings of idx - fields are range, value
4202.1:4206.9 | 1.12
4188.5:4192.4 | 1.24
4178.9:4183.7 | 1.07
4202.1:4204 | 1.29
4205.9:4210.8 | 1.34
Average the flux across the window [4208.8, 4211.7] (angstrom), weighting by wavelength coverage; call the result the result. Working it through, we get 1.36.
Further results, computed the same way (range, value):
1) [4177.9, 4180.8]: 1.35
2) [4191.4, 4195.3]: 1.38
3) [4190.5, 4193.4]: 1.31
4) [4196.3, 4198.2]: 1.13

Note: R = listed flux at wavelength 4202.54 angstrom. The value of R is 1.25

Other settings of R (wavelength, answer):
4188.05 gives 1.14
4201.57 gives 1.9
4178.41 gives 1.28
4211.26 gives 1.24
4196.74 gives 1.11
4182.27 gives 1.01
